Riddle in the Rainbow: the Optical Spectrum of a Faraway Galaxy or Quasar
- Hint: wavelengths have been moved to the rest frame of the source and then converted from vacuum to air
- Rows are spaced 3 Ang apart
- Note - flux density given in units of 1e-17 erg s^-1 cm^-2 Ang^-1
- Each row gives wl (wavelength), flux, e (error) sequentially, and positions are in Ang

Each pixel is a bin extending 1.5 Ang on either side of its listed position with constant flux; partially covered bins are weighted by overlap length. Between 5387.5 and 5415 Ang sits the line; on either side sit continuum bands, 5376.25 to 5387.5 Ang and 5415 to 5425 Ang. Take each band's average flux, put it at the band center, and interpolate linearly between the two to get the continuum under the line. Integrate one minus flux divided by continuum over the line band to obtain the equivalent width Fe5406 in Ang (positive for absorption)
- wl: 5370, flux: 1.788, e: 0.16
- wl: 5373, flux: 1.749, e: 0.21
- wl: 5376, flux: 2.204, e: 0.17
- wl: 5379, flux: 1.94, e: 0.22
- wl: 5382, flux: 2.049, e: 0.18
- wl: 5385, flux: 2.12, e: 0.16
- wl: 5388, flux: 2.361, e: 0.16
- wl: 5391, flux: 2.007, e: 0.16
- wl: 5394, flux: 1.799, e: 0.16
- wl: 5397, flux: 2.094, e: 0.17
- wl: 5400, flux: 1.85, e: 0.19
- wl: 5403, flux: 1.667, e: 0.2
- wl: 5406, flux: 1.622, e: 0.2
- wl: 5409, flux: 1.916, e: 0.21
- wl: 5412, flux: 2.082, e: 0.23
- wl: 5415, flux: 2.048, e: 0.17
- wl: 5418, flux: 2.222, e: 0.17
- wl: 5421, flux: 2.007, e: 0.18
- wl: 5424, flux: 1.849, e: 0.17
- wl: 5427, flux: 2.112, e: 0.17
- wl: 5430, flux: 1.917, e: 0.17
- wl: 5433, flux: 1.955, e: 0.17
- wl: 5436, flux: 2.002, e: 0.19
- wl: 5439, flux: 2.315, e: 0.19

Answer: 1.83 Ang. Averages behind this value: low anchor 2.08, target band 1.92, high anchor 2.04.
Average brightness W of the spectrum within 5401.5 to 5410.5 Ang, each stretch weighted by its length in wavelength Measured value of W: 1.74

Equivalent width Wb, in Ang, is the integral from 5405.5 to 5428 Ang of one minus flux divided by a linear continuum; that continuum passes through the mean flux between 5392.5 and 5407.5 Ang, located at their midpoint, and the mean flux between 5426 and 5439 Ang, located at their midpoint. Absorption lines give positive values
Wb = -0.9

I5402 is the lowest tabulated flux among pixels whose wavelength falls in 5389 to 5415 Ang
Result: 1.622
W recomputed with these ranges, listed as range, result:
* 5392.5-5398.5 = 1.95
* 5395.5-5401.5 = 1.97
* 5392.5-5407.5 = 1.81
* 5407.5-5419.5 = 2.07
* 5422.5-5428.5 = 1.98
